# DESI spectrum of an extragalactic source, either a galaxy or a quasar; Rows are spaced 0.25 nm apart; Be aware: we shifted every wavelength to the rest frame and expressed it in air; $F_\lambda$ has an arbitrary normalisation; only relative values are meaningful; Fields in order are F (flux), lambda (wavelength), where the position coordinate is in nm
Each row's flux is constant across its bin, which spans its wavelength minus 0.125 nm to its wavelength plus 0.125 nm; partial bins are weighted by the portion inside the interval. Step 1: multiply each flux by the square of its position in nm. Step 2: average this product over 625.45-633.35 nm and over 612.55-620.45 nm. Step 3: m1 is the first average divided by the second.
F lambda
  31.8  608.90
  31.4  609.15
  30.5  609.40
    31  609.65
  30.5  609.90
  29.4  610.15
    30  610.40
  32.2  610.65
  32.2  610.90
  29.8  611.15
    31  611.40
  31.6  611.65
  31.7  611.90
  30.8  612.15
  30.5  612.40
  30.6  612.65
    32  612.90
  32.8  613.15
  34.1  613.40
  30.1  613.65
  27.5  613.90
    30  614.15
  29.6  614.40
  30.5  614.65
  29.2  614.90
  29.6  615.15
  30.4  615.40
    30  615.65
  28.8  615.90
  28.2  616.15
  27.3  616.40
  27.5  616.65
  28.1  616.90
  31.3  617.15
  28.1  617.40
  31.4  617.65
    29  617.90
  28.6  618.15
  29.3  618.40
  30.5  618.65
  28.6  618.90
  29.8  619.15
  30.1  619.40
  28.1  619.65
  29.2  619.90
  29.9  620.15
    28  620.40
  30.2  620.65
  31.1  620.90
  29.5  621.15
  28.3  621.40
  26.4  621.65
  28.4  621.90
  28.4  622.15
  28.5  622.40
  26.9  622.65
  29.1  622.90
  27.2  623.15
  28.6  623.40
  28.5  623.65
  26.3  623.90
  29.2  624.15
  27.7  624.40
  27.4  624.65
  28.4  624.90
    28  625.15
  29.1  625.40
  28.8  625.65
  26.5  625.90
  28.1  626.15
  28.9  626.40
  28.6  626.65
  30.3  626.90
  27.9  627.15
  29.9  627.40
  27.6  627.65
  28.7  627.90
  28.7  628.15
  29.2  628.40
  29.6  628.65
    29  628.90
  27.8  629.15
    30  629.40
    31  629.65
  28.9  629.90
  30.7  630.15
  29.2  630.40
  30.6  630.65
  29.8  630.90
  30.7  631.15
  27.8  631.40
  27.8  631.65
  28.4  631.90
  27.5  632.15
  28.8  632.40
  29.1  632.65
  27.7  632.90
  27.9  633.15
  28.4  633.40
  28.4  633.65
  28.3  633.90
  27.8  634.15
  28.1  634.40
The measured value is 1.02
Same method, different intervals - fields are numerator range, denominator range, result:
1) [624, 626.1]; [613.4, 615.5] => 0.97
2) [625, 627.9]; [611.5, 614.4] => 0.96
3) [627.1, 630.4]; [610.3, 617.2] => 1.01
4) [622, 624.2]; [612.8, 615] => 0.94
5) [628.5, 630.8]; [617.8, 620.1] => 1.05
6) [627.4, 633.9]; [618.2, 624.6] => 1.04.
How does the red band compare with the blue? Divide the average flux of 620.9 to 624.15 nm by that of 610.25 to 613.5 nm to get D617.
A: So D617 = 0.90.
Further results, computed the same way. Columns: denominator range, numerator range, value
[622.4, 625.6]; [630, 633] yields 1.03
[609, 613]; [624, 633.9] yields 0.93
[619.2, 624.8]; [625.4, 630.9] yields 1.02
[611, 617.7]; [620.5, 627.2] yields 0.94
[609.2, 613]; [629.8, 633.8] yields 0.93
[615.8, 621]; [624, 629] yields 0.98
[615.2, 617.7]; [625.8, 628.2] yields 0.98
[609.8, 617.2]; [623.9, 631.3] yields 0.96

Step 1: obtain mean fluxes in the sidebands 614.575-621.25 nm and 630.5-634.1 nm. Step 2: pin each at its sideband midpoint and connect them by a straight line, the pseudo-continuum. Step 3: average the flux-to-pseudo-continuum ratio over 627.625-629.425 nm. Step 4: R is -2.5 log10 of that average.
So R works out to 0.00 mag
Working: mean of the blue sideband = 29.3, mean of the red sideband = 28.6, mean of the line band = 28.8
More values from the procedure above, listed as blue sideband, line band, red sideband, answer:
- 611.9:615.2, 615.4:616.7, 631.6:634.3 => 0.06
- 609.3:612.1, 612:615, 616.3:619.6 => -0.01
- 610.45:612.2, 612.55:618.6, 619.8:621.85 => 0.02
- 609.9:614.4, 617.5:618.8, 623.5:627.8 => 0.00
